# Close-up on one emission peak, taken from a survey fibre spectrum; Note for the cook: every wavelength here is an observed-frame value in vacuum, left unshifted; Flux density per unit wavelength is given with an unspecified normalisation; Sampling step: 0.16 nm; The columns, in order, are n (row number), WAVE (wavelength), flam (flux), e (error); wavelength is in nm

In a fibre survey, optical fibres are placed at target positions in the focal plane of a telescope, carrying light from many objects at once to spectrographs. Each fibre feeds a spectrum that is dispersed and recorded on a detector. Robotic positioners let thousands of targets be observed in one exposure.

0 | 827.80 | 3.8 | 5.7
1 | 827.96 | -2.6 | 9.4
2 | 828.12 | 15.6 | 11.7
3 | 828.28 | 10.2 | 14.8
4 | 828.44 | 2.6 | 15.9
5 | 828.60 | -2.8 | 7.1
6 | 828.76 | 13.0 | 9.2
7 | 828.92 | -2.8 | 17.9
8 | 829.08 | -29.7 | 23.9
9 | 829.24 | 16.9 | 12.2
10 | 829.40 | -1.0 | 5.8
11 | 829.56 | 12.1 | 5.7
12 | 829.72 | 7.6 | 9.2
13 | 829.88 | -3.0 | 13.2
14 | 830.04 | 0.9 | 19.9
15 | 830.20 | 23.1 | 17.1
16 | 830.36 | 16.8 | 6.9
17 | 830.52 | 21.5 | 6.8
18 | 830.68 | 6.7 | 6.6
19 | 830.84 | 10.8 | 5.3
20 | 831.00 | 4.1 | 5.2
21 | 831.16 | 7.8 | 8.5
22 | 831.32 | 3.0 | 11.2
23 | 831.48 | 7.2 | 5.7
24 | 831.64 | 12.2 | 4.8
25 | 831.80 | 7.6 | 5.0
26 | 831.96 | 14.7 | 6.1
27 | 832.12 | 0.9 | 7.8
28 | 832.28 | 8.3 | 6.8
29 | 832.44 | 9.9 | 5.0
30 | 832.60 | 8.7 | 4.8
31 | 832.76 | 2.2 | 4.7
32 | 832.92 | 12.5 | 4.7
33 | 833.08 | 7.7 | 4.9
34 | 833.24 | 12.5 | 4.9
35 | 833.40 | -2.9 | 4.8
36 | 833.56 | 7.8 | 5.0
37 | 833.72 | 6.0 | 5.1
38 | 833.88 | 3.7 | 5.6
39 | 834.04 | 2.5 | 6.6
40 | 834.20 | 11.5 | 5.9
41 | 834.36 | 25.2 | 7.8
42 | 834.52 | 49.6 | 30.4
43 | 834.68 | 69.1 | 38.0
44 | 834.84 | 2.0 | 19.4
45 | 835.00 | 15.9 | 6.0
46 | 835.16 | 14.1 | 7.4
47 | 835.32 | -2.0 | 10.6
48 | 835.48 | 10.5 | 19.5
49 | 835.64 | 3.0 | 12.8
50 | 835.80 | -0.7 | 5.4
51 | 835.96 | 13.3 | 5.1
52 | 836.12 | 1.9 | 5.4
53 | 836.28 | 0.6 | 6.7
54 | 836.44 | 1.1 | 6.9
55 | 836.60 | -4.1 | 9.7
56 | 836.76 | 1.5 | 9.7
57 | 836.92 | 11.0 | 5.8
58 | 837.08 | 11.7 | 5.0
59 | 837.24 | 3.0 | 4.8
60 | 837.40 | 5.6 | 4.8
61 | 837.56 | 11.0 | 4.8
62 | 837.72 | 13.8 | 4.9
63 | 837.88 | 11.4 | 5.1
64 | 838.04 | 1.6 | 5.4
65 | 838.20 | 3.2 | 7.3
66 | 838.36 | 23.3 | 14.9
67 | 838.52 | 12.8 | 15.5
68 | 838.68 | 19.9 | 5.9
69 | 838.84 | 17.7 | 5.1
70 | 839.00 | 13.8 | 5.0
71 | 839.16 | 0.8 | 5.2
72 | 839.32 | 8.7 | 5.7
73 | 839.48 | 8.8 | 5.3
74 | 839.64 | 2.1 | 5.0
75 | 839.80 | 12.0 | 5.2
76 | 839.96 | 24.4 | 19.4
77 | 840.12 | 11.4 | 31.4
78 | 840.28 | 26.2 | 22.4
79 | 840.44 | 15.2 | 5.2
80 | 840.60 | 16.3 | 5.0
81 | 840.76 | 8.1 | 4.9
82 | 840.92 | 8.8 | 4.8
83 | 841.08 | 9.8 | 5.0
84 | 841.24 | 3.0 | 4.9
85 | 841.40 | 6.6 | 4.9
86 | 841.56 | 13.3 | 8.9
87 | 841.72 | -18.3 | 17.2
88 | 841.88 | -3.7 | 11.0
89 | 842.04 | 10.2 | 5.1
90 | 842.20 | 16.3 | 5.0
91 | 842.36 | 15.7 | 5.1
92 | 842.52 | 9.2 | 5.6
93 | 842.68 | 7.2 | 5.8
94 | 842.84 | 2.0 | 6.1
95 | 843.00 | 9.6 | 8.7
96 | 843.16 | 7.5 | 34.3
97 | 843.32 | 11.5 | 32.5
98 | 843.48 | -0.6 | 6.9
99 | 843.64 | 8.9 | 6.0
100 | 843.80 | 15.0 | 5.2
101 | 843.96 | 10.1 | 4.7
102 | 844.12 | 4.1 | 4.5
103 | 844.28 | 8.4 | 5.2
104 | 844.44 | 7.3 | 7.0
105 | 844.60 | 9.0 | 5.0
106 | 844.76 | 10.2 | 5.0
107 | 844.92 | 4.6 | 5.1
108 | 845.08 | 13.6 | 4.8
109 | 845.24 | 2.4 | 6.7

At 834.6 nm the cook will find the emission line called H-gamma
